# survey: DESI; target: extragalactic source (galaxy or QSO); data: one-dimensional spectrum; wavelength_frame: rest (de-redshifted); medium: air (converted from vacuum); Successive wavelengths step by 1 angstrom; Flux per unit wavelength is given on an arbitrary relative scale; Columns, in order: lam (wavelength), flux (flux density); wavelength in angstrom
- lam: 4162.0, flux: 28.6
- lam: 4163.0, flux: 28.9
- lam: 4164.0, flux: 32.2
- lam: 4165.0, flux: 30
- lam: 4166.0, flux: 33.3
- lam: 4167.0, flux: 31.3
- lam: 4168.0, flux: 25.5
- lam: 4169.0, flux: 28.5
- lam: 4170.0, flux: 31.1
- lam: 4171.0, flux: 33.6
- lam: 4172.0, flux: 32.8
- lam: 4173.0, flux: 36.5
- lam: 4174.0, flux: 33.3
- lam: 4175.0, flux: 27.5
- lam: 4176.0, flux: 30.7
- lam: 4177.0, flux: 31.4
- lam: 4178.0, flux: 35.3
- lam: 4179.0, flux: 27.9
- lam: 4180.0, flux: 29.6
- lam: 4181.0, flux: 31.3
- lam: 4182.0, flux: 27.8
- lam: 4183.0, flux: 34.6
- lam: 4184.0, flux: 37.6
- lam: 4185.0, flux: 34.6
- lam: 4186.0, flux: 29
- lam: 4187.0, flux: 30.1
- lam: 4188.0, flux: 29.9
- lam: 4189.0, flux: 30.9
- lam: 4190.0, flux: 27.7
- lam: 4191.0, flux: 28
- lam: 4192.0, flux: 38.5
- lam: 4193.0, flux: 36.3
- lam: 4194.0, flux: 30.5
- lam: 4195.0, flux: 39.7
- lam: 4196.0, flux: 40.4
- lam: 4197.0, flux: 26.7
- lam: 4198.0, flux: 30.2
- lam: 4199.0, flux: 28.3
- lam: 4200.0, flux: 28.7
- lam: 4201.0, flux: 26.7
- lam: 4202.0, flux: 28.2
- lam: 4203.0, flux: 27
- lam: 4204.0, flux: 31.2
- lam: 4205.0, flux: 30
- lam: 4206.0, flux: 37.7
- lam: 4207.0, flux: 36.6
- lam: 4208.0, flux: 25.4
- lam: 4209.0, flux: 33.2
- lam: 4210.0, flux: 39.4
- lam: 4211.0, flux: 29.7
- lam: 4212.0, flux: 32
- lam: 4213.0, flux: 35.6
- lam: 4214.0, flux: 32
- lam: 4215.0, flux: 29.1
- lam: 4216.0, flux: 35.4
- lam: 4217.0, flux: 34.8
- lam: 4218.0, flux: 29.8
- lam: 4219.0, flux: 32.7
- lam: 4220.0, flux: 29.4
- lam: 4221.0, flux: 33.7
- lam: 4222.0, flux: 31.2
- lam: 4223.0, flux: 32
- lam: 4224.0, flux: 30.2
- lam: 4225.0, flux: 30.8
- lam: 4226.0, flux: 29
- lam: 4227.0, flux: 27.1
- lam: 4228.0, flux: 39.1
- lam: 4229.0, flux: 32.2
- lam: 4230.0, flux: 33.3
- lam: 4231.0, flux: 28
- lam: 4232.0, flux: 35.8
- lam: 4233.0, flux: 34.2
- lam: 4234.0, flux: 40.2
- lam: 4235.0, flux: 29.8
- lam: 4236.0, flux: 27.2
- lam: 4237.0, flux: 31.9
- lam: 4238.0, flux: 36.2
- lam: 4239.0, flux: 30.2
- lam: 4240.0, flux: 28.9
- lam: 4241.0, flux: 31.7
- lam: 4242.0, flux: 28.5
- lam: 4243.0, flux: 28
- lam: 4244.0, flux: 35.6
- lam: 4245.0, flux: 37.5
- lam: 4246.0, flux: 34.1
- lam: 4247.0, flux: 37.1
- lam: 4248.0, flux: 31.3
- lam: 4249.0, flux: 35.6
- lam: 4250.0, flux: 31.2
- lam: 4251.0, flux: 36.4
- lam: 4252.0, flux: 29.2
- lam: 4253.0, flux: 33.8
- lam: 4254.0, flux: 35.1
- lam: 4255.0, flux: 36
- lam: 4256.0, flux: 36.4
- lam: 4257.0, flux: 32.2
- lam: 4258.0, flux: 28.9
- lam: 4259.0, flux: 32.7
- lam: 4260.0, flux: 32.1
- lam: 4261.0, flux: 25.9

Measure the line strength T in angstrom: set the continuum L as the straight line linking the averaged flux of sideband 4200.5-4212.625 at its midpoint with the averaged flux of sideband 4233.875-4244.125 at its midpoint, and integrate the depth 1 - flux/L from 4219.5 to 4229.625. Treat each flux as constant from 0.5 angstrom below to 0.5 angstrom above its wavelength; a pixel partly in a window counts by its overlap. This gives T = -0.1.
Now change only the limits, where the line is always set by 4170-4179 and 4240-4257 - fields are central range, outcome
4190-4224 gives 0.8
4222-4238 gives 0.5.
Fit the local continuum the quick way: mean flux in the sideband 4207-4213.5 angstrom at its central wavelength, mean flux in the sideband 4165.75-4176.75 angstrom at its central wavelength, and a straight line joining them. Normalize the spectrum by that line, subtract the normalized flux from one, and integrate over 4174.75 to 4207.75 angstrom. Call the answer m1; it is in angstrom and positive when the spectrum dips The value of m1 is 0.6 angstrom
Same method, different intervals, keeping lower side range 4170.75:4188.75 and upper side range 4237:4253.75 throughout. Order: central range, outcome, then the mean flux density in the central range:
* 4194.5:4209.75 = 0.3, 31.5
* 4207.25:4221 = 0.0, 32.3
